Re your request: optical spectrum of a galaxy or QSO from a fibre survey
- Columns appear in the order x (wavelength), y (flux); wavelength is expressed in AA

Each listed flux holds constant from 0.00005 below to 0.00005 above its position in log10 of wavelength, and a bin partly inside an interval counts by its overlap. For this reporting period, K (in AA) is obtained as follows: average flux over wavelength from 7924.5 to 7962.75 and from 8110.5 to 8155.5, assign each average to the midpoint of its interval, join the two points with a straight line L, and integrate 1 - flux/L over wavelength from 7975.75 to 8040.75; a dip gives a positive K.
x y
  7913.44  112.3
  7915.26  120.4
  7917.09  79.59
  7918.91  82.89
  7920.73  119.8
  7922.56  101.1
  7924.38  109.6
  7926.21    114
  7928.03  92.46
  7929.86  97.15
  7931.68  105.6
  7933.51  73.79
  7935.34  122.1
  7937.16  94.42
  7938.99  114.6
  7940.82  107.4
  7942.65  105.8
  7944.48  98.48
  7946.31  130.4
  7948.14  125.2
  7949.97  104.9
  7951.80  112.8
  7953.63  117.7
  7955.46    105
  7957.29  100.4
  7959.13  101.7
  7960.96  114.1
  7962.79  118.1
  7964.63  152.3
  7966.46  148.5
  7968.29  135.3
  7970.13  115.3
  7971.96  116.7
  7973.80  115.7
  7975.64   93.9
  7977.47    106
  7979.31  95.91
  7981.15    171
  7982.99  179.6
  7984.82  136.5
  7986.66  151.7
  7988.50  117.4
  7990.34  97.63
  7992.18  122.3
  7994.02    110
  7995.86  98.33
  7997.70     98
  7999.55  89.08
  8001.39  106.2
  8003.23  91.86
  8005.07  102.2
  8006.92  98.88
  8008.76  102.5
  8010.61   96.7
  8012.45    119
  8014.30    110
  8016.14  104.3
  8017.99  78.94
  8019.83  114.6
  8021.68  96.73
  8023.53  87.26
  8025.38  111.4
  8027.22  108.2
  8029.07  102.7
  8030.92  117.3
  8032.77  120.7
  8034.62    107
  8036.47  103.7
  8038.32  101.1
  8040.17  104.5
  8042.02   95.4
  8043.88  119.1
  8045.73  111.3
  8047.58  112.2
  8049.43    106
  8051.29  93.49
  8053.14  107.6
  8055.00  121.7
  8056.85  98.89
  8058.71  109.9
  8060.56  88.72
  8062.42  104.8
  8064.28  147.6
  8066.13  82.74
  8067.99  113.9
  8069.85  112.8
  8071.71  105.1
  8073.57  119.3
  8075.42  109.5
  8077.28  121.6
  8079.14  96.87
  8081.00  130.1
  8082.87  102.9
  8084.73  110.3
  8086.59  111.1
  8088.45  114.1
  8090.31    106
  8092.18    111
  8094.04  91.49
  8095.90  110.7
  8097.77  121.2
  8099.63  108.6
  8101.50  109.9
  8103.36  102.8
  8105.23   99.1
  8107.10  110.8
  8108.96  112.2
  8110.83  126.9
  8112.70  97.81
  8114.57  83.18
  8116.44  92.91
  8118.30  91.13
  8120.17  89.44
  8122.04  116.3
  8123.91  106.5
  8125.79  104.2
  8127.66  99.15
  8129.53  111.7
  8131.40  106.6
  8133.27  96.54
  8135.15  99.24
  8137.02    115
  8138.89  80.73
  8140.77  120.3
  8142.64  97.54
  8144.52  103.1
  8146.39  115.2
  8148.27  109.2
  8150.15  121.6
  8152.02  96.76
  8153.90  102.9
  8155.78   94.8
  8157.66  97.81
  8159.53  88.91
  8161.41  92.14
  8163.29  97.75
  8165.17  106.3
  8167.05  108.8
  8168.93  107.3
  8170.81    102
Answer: -2.6 AA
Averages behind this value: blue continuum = 107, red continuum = 103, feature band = 110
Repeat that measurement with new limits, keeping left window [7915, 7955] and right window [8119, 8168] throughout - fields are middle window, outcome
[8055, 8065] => -0.6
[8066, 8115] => -2.5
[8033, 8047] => -0.3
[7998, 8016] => 0.5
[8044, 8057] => -0.5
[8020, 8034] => -0.3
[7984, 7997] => -1.7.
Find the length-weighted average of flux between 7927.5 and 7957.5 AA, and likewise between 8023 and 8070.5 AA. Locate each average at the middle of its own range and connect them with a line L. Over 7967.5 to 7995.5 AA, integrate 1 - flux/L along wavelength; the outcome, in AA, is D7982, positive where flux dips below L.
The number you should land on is -4.4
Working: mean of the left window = 107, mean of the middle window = 124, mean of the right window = 107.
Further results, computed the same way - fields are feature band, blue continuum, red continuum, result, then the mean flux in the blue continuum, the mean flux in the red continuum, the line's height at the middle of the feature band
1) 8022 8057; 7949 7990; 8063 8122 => 2.3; 123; 108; 114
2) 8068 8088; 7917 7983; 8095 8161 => -1.1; 112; 104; 106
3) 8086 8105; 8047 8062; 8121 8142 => -0.6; 105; 105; 105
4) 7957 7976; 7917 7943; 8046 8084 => -3.0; 102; 109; 104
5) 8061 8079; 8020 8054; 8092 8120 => -1.1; 106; 104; 105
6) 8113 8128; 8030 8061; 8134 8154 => 1.2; 107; 106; 106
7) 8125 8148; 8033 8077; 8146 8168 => -0.2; 108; 102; 104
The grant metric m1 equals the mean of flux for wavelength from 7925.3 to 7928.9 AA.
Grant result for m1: 104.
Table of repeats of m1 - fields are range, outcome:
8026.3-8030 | 106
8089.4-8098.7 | 108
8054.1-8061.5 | 105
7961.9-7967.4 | 140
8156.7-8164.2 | 94.2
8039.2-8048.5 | 108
